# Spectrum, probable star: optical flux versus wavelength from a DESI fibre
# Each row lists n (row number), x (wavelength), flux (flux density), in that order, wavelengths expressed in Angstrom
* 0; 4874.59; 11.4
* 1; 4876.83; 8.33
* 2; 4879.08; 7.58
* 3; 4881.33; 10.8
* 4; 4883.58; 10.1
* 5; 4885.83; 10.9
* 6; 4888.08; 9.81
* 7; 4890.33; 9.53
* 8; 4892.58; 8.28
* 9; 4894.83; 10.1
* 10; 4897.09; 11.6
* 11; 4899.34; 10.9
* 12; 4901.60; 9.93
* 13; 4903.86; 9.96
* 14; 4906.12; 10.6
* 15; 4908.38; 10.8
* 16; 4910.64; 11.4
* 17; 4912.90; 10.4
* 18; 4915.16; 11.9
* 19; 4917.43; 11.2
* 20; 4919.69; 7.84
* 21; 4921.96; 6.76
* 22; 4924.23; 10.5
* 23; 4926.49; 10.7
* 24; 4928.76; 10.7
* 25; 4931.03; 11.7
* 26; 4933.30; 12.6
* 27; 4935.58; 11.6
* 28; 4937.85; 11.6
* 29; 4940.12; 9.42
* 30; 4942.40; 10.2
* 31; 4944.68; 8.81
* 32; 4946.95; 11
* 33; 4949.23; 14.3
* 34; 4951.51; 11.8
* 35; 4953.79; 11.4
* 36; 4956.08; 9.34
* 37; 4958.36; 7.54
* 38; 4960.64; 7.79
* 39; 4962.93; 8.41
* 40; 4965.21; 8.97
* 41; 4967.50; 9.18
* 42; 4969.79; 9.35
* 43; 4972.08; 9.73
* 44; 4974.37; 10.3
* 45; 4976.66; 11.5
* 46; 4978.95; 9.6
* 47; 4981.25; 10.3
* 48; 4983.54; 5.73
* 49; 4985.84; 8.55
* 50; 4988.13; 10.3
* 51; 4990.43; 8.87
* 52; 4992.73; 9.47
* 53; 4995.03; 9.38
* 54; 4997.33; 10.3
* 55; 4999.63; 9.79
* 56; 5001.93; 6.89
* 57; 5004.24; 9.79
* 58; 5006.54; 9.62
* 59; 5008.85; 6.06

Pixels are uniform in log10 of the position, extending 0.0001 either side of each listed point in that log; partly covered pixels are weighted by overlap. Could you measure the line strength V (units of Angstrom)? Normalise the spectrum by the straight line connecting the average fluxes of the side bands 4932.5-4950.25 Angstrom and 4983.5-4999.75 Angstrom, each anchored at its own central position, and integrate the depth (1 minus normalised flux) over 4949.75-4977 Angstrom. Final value 1.7 Angstrom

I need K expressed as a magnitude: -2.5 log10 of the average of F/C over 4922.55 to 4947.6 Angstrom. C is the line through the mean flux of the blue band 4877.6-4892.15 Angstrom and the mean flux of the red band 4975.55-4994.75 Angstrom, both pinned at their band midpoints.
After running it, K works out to -0.13 mag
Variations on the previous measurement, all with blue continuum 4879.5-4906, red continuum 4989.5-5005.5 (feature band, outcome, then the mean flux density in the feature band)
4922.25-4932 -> -0.08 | 10.5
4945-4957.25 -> -0.18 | 11.4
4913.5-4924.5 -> 0.03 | 9.6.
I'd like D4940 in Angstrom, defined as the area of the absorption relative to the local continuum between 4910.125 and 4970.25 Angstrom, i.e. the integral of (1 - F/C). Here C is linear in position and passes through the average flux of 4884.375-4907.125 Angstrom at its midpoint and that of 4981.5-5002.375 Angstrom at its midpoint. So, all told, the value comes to -4.0 Angstrom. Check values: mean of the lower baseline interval 10.2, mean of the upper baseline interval 8.94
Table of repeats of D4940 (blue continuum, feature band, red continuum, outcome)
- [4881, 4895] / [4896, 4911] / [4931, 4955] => -0.6 Angstrom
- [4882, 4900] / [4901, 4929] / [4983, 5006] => -0.9 Angstrom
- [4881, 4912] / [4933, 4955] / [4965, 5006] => -3.2 Angstrom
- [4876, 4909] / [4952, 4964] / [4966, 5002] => 0.6 Angstrom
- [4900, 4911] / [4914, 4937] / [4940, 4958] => 0.1 Angstrom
